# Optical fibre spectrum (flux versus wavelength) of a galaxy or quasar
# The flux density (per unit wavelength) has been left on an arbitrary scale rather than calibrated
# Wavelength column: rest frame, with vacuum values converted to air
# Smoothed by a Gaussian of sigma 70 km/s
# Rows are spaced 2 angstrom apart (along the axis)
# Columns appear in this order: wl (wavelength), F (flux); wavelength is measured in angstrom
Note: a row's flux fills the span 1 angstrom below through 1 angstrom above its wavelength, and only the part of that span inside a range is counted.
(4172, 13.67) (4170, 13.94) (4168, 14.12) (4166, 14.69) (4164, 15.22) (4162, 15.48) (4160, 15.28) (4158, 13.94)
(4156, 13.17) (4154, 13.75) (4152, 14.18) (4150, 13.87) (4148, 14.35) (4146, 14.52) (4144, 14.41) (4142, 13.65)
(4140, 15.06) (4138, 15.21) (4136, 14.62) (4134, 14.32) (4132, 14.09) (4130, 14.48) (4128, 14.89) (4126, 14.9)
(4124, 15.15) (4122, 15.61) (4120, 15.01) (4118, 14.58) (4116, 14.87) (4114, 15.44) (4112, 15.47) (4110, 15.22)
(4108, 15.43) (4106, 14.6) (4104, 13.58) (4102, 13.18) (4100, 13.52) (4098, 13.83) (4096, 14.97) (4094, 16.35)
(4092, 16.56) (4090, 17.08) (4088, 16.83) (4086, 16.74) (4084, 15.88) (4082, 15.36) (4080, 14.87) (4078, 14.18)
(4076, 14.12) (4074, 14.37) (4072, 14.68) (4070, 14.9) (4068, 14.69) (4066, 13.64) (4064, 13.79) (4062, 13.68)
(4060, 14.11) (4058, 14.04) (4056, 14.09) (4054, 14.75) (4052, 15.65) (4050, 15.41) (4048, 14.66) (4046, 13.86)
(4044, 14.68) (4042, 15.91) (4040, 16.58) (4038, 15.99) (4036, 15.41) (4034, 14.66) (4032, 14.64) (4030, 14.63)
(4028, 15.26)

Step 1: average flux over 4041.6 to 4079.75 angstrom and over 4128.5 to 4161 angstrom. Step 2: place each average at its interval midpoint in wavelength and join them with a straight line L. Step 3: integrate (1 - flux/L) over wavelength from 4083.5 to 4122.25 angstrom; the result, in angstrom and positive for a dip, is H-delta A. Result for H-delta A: -2.2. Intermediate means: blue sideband 14.5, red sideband 14.3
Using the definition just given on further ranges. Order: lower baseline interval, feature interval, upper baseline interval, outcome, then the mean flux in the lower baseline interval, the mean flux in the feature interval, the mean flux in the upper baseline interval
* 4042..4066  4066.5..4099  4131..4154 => -2.0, 14.5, 15.3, 14.4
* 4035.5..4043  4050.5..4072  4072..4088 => 1.6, 16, 14.4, 15.2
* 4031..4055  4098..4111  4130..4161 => 0.4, 15.2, 14.2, 14.3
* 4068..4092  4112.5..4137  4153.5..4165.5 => 0.1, 15.4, 14.8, 14.5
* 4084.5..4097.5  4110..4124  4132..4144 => 0.1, 16.3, 15.2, 14.5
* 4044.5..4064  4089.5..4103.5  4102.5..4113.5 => -0.2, 14.4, 14.9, 14.8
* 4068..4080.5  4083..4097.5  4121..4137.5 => -1.7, 14.5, 16.3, 14.8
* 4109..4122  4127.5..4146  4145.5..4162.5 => 0.2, 15.1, 14.5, 14.2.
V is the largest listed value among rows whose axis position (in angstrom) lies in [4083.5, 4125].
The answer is 17.08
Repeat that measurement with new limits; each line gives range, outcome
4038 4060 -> 16.58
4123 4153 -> 15.21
